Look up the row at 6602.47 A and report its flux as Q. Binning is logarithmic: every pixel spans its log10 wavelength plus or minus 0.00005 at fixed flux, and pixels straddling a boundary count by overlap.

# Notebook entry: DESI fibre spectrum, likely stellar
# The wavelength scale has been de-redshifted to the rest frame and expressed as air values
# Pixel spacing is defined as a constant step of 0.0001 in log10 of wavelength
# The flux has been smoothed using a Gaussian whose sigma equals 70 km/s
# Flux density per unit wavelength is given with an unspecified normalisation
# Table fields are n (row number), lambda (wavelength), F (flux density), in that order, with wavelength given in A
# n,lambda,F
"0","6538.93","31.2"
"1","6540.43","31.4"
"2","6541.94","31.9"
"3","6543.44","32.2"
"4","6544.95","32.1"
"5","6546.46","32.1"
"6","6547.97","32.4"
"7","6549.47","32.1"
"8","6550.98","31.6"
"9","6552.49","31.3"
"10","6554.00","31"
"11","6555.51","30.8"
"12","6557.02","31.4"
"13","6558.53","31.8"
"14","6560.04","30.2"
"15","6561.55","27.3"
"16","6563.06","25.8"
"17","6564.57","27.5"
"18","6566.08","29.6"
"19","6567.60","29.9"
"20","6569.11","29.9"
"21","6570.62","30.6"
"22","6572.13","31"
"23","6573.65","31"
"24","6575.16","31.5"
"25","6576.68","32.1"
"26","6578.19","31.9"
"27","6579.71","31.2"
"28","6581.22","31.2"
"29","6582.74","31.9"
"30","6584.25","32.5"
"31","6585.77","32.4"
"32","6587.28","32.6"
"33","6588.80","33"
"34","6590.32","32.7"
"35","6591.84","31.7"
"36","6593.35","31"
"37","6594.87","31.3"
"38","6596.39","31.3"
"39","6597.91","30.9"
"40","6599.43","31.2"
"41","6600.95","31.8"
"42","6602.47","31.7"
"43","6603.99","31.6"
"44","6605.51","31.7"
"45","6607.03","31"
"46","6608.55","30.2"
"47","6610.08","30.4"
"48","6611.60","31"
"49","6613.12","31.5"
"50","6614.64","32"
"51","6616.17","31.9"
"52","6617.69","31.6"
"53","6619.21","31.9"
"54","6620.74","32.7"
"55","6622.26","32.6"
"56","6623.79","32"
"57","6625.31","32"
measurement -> 31.7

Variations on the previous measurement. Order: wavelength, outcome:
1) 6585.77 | 32.4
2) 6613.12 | 31.5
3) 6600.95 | 31.8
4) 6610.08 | 30.4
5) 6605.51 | 31.7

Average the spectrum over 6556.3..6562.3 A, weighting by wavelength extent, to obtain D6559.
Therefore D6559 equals 30.2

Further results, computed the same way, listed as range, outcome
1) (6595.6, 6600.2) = 31.1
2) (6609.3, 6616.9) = 31.3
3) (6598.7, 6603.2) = 31.6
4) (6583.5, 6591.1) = 32.6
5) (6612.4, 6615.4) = 31.8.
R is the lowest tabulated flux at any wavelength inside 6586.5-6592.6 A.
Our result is 31.7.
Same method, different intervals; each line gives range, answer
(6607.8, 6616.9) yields 30.2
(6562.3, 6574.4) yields 25.8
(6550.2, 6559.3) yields 30.8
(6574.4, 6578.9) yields 31.5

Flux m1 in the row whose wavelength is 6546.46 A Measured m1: 32.1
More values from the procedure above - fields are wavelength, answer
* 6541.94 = 31.9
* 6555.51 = 30.8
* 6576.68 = 32.1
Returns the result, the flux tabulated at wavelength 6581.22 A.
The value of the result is 31.2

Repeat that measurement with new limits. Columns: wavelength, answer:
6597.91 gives 30.9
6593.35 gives 31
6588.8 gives 33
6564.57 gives 27.5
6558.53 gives 31.8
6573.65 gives 31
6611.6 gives 31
